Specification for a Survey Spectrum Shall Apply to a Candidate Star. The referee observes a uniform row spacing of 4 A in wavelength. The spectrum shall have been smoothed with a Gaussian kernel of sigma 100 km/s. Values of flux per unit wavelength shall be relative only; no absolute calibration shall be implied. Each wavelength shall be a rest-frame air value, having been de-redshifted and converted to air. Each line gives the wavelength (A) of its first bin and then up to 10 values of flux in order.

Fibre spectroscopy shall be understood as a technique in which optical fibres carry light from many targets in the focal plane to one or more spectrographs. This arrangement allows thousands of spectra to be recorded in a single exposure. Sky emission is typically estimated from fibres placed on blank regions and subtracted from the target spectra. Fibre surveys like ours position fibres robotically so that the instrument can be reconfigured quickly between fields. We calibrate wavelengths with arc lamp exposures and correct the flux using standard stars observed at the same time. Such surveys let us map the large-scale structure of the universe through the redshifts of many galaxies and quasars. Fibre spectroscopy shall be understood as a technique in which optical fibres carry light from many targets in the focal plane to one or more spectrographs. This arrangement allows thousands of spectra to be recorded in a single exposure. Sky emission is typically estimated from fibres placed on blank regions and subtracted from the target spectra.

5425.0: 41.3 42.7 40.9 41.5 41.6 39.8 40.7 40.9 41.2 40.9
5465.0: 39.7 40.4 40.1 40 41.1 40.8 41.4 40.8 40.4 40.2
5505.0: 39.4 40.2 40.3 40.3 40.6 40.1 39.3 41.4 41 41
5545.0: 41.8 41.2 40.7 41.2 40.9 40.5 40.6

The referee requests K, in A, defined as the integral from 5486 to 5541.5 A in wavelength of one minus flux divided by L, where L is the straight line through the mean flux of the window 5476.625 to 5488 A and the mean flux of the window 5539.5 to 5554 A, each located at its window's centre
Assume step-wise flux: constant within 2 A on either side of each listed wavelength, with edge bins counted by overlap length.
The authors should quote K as 0.7 A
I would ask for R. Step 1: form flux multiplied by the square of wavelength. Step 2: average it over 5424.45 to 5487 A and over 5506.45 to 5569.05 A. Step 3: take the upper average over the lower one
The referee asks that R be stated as 1.0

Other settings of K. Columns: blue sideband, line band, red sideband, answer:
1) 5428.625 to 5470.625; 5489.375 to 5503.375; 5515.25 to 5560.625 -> 0.10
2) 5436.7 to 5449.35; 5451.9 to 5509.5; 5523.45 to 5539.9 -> 0.27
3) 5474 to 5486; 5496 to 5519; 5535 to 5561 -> 0.38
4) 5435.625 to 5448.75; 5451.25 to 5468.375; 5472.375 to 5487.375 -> 0.04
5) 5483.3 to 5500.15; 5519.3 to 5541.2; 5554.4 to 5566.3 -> 0.17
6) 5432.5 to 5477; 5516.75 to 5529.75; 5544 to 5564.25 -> 0.27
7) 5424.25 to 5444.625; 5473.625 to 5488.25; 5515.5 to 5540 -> 0.12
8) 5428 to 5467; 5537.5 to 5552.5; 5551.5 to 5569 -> -0.15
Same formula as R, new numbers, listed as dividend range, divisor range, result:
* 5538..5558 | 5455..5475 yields 1.05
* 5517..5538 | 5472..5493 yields 1.01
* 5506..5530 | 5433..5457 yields 1.01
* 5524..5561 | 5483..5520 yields 1.03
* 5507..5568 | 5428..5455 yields 1.03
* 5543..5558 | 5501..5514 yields 1.05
